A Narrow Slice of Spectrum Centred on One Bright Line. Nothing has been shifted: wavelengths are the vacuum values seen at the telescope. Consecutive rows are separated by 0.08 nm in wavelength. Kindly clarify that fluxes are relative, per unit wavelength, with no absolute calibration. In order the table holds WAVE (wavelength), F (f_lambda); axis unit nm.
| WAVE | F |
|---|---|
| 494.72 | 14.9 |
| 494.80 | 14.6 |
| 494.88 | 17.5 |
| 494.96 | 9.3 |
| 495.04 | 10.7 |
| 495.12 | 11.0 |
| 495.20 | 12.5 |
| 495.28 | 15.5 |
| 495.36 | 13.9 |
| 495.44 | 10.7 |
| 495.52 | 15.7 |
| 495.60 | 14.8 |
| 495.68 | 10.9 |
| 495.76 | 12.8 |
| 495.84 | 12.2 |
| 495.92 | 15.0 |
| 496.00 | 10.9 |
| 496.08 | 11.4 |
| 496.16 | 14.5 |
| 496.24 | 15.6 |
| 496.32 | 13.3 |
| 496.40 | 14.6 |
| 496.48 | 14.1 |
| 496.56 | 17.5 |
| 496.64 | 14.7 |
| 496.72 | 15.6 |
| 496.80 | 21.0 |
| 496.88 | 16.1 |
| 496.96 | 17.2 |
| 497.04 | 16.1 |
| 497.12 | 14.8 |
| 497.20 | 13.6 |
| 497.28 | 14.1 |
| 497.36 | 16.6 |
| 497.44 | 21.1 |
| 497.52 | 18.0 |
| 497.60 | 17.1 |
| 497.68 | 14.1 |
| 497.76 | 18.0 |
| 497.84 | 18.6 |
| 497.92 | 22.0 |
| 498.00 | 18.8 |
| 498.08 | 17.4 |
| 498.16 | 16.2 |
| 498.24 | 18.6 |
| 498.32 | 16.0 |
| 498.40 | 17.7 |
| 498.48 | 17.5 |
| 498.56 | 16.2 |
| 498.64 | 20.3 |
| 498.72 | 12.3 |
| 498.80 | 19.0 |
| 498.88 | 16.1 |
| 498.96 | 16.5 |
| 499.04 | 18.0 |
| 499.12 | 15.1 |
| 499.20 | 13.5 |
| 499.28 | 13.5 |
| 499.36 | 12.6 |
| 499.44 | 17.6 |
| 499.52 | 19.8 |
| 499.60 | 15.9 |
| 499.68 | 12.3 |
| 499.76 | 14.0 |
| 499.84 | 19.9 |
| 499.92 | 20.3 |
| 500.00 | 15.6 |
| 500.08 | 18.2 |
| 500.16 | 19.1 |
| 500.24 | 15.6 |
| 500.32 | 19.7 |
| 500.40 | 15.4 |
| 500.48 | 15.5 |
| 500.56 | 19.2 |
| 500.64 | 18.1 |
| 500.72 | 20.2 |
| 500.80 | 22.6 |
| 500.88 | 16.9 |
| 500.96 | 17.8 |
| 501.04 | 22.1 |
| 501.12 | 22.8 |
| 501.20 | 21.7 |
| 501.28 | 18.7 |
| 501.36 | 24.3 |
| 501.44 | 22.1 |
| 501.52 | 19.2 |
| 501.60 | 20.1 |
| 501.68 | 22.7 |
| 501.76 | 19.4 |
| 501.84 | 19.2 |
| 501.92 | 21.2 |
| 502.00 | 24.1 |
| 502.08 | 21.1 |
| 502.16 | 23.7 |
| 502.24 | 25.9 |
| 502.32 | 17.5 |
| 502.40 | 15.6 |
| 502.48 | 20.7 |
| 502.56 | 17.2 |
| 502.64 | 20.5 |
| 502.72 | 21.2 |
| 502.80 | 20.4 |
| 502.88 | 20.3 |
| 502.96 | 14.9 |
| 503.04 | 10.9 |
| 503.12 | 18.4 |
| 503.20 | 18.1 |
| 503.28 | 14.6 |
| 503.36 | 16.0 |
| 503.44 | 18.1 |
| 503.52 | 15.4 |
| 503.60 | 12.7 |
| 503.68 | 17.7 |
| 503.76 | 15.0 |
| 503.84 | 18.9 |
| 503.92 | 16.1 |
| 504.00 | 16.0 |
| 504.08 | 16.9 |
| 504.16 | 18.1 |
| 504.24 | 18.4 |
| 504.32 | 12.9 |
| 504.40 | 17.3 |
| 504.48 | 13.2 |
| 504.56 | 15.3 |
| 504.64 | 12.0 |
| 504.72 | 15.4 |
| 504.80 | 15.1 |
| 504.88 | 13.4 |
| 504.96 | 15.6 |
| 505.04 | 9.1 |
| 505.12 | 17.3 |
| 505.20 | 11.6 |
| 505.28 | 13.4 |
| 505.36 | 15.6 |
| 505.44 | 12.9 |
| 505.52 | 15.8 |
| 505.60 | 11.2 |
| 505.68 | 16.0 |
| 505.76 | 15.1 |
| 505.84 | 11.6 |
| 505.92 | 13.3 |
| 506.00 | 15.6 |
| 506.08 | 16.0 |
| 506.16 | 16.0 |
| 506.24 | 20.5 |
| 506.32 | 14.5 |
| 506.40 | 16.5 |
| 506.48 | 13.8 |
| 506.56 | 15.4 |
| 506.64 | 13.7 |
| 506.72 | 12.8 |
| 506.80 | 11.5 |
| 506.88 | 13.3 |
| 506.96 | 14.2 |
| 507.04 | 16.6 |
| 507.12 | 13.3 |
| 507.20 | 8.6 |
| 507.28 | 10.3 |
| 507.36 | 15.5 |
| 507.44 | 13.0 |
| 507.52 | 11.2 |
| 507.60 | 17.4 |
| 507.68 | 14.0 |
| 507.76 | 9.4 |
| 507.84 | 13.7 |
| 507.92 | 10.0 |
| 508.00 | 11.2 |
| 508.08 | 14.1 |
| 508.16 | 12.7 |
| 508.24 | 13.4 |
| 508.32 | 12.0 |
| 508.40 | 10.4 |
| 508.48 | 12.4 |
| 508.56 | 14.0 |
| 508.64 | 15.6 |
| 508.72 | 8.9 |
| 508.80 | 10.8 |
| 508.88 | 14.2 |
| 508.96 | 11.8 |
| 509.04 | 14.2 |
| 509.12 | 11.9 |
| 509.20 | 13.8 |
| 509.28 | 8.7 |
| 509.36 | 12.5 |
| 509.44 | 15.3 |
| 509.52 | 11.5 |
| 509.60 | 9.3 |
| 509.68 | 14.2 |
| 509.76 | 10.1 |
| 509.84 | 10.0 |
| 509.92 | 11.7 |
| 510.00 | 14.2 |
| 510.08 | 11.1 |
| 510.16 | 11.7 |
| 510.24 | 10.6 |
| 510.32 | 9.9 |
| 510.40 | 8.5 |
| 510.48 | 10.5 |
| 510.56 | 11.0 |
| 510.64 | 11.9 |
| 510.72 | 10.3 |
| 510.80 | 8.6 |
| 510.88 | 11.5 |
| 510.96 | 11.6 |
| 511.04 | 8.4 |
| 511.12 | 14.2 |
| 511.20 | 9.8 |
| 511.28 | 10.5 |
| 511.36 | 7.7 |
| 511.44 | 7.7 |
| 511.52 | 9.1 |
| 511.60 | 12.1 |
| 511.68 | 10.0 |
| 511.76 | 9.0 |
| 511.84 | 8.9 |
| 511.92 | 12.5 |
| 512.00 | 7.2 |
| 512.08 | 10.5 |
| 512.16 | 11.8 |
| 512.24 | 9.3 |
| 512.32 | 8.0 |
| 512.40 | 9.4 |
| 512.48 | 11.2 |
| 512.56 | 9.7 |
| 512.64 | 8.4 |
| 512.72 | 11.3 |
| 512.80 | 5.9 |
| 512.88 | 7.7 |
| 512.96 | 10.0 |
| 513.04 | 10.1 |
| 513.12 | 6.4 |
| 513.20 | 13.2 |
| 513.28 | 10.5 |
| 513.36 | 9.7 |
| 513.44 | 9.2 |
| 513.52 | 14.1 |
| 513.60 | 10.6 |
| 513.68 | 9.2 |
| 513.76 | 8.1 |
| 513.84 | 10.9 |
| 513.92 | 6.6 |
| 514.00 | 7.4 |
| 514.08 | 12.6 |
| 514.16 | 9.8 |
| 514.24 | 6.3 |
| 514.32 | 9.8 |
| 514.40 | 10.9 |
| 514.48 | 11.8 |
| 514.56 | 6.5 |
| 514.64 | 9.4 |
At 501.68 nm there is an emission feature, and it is C III]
